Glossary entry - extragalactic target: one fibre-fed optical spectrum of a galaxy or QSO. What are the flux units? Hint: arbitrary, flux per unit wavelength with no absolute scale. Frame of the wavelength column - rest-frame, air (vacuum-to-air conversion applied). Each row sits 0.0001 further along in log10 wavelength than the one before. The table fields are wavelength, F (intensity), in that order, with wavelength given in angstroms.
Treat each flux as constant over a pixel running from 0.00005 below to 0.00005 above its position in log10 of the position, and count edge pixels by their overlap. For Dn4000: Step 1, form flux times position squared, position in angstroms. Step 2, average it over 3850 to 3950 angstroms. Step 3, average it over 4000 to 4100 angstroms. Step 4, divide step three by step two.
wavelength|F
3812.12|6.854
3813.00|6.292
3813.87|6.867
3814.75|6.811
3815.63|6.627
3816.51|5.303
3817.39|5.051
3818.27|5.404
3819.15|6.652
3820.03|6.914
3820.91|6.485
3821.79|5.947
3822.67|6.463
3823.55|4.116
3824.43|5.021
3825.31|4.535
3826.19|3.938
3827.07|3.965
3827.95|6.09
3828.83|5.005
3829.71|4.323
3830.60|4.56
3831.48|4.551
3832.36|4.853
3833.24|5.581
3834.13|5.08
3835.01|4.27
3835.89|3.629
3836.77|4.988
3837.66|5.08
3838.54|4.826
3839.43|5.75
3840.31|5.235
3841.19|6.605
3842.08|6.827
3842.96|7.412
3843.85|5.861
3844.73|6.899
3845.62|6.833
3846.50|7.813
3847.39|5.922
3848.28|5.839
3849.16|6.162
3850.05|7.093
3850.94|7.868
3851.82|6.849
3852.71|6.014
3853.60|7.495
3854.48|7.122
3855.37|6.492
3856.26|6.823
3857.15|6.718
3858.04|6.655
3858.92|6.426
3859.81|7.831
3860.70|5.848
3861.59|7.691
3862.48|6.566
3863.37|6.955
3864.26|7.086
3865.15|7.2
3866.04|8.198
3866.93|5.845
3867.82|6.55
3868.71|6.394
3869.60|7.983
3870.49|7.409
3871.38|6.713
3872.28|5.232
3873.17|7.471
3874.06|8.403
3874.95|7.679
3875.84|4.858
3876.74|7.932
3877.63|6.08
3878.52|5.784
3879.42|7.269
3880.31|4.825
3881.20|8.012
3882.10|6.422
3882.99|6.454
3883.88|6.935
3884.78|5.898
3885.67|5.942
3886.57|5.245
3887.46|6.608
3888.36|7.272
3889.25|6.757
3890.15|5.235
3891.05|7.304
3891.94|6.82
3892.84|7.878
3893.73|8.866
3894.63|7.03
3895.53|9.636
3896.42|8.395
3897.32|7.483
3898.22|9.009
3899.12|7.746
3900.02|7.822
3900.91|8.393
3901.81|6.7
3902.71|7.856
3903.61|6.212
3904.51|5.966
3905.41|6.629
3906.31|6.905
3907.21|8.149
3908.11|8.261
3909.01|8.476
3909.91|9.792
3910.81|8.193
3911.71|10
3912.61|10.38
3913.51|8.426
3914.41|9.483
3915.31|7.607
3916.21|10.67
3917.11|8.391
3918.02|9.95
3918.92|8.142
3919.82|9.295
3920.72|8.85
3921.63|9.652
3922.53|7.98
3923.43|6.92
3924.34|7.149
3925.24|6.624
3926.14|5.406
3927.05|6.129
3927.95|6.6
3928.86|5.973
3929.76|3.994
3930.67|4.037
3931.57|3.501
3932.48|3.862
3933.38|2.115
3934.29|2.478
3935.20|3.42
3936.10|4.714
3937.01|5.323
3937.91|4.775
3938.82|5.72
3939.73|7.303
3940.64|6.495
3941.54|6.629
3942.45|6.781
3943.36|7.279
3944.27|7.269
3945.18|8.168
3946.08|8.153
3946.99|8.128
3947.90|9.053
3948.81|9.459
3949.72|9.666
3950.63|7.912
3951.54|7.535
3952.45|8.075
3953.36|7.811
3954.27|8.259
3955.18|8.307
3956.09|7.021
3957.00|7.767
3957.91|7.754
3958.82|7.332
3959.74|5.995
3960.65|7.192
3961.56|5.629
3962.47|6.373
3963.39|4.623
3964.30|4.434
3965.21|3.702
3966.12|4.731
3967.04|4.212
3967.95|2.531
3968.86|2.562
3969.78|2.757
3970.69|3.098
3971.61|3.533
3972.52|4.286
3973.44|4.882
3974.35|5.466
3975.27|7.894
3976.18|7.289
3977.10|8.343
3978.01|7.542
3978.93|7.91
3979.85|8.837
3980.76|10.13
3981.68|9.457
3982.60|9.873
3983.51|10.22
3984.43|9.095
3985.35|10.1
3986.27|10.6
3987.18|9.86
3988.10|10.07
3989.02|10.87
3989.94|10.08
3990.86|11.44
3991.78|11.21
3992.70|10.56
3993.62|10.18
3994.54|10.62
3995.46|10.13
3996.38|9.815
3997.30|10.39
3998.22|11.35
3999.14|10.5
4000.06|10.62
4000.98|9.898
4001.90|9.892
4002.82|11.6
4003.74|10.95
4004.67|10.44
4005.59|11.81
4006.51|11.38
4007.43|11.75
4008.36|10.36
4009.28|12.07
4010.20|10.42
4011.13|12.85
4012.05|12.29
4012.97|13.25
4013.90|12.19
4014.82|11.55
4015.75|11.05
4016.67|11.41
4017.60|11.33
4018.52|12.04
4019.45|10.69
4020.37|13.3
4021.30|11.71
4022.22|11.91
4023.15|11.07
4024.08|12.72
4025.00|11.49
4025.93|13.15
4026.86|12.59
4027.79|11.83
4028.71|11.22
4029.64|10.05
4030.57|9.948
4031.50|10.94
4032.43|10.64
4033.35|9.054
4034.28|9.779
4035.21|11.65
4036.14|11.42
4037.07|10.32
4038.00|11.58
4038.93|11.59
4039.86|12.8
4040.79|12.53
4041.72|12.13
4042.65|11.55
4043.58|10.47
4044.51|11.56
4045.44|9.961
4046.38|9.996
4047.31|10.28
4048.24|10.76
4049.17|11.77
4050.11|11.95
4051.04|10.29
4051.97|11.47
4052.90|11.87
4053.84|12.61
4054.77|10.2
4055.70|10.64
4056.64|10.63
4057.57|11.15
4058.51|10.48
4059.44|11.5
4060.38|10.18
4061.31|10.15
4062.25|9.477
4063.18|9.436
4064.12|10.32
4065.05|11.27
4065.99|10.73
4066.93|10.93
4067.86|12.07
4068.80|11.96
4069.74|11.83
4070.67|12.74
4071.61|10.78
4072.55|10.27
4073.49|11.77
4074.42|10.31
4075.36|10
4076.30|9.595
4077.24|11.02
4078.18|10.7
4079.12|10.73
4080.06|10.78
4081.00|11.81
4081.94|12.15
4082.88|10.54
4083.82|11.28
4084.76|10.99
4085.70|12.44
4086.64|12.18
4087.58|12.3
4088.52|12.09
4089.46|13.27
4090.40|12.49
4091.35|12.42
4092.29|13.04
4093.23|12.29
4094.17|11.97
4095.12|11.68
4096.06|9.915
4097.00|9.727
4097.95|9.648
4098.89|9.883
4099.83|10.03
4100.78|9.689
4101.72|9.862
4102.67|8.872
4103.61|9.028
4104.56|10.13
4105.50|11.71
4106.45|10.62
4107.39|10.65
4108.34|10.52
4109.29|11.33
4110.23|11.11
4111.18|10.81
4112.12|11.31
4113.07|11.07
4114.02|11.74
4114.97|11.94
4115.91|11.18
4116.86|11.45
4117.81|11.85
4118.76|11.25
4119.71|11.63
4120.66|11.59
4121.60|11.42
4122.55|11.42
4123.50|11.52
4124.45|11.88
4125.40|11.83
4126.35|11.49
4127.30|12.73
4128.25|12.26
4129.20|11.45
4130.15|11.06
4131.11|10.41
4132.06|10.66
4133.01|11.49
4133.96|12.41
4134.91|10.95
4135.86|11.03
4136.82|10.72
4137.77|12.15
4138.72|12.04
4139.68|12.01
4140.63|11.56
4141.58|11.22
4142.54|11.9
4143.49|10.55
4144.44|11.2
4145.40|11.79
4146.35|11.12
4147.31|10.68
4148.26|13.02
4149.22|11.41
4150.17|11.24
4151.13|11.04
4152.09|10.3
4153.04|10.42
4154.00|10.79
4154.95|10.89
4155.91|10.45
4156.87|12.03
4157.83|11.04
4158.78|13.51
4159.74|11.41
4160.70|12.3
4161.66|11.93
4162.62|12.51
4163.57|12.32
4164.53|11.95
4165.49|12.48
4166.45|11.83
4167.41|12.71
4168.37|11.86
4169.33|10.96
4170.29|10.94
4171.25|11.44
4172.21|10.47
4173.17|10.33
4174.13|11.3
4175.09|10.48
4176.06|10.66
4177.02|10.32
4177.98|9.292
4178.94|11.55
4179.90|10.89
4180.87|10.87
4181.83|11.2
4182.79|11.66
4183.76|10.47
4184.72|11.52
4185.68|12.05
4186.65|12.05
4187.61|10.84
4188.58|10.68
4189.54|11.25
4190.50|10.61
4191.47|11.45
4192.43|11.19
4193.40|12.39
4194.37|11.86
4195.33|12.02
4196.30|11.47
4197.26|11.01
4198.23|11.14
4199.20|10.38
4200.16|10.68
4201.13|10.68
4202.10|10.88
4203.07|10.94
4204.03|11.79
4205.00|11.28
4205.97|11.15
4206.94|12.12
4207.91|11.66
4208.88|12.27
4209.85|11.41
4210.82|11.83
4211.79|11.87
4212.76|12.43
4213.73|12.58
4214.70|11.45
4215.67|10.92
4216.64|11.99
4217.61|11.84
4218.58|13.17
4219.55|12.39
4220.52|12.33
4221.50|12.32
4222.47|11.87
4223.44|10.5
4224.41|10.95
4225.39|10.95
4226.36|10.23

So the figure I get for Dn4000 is 1.72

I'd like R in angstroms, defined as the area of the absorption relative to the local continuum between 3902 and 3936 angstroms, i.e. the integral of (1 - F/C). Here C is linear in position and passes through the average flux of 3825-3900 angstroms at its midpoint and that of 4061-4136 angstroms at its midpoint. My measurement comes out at 2.1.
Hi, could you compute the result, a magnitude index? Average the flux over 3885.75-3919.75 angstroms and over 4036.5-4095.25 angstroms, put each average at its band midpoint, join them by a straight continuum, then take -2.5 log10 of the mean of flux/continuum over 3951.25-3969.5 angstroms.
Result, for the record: 0.44 mag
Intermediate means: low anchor 7.93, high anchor 11.3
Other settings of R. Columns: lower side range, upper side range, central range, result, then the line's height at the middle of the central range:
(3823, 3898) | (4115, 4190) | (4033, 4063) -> -4.3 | 9.6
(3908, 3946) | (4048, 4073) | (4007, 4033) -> -4.9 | 9.79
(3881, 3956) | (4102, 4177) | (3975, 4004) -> -4.6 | 8.55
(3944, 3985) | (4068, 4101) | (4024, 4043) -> -3.9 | 9.42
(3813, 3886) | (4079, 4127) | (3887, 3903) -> -1.1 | 7.11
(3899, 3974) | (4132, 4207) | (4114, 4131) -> -2.0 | 10.4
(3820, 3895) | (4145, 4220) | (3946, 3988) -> 4.9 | 8.03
